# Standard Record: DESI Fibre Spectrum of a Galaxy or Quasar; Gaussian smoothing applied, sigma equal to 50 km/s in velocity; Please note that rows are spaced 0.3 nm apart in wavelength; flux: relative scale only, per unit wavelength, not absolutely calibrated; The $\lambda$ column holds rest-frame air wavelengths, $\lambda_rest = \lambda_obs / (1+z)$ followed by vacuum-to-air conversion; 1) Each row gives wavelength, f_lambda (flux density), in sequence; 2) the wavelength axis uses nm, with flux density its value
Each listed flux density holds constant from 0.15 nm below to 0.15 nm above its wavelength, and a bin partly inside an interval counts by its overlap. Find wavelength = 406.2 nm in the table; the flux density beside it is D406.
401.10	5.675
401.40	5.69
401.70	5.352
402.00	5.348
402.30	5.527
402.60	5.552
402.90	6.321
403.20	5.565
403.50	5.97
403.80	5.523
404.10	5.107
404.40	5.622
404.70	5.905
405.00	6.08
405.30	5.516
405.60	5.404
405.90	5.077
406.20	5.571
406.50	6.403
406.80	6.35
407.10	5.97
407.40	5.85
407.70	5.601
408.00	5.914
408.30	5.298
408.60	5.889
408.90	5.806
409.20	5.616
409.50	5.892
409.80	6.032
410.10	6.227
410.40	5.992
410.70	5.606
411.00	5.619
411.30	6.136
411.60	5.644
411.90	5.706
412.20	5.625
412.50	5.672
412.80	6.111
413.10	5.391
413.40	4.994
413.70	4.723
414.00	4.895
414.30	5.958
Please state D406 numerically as 5.571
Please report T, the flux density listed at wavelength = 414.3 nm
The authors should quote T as 5.958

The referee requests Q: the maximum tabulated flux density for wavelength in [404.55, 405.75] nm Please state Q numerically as 6.08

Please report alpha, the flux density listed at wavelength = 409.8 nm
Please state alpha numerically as 6.032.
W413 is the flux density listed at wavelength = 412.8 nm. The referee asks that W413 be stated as 6.111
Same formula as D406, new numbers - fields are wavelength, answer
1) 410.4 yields 5.992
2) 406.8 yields 6.35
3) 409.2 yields 5.616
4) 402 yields 5.348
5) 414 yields 4.895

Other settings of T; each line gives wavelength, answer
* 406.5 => 6.403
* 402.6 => 5.552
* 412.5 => 5.672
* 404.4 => 5.622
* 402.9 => 6.321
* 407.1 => 5.97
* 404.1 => 5.107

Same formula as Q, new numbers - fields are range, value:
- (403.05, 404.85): 5.97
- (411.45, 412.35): 5.706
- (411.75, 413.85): 6.111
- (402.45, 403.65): 6.321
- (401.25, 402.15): 5.69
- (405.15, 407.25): 6.403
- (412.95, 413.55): 5.391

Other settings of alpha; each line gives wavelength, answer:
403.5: 5.97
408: 5.914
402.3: 5.527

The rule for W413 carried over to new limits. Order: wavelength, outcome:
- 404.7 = 5.905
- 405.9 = 5.077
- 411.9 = 5.706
